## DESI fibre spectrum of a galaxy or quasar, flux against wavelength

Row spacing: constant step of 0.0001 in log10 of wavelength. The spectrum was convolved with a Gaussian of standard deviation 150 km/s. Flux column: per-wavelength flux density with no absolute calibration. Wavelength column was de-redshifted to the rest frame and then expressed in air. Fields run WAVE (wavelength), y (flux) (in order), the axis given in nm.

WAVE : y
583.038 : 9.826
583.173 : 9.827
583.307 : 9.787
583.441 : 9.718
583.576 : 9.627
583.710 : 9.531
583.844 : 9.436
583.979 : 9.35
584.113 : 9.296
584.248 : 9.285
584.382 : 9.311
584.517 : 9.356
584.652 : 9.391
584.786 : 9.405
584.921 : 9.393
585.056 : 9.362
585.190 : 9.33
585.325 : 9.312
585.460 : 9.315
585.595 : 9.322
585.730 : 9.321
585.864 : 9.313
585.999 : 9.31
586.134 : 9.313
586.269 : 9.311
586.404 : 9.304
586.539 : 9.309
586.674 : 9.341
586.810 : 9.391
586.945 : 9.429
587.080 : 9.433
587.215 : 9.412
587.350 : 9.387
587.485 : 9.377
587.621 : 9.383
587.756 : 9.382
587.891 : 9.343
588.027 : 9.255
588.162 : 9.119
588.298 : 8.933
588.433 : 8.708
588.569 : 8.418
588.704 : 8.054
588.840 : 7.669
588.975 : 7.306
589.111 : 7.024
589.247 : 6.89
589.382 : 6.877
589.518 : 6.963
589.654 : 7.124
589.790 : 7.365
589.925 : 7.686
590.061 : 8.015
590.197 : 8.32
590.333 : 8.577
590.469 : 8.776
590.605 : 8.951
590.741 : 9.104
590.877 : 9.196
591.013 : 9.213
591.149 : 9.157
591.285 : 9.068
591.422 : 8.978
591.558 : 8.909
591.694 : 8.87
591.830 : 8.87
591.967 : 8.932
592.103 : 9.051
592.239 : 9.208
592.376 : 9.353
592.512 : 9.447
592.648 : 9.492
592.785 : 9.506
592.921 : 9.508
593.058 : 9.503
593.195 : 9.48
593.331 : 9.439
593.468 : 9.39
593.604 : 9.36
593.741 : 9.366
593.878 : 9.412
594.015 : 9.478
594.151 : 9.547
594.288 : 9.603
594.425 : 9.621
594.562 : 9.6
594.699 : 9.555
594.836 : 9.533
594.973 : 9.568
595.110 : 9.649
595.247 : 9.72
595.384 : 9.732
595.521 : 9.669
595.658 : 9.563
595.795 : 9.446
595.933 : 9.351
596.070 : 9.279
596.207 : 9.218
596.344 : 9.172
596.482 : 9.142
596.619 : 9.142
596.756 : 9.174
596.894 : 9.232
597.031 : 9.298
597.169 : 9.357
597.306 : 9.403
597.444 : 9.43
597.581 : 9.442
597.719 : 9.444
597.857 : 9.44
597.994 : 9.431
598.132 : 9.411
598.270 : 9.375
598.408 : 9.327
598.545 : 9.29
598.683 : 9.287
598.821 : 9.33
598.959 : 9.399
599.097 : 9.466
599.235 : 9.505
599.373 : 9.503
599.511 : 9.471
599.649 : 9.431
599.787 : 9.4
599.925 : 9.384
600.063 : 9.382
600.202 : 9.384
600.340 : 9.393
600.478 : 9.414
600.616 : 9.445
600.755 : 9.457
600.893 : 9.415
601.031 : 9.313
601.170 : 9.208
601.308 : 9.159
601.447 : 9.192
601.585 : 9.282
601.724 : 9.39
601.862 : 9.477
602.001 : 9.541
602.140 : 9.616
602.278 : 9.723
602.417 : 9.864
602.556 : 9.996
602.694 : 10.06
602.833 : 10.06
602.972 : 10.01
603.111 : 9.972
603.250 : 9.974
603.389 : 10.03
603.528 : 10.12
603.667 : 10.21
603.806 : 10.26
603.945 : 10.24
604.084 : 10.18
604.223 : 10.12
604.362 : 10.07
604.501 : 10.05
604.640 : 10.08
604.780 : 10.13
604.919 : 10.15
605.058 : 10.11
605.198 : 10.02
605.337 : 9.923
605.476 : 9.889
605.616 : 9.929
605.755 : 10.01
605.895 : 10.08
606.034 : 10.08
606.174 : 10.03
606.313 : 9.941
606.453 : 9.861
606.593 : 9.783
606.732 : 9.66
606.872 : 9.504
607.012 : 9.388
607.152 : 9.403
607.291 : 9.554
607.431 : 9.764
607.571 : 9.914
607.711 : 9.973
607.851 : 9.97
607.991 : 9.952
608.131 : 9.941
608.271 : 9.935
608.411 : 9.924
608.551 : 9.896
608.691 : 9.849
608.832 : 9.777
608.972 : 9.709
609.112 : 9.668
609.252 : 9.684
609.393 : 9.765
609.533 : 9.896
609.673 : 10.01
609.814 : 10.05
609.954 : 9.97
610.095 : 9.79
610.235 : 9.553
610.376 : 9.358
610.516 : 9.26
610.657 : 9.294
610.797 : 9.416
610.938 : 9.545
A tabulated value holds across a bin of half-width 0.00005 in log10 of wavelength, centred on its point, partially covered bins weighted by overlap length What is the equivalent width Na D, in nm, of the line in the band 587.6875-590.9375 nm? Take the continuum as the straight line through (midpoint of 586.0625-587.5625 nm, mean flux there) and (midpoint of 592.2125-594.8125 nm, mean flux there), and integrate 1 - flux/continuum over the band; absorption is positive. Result 0.41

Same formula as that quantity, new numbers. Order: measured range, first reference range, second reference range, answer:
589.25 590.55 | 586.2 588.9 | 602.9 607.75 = 0.212 nm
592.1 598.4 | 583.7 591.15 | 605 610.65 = -0.143 nm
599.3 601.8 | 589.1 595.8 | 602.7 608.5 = 0.056 nm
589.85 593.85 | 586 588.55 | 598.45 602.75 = 0.117 nm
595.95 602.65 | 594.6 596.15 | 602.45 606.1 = 0.262 nm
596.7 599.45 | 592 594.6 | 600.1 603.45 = 0.042 nm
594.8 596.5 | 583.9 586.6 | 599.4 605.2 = 0.019 nm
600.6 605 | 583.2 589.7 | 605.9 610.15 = -0.086 nm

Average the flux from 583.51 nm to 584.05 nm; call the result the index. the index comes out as 9.5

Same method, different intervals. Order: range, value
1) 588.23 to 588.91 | 8.36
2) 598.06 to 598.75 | 9.34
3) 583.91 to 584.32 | 9.31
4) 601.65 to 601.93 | 9.43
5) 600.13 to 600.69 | 9.4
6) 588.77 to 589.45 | 7.16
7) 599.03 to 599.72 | 9.48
